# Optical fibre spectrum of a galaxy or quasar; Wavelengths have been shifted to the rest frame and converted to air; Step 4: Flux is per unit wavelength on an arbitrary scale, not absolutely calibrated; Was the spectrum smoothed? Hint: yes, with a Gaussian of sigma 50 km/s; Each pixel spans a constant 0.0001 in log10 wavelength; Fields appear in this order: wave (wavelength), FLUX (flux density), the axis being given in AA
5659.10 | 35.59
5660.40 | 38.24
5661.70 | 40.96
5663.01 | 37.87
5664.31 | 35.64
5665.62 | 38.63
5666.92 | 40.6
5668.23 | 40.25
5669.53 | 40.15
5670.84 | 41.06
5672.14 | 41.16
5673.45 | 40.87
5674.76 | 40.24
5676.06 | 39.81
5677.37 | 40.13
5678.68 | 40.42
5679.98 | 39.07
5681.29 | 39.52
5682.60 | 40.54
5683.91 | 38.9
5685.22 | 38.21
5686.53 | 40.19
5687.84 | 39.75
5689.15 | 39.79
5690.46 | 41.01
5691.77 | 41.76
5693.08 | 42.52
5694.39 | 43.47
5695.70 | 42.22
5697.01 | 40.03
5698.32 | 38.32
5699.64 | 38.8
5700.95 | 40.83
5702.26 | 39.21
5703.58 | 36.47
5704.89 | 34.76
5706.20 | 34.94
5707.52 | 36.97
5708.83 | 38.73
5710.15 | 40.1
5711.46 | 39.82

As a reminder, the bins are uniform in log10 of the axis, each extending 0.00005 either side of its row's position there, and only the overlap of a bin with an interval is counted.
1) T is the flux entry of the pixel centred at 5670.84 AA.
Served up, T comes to 41.06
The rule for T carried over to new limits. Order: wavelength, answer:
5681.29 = 39.52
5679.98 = 39.07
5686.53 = 40.19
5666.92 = 40.6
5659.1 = 35.59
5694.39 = 43.47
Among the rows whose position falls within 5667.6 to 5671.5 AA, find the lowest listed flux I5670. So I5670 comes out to 40.15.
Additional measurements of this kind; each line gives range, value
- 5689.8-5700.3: 38.32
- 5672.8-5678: 39.81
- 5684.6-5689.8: 38.21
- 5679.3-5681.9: 39.07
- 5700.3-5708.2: 34.76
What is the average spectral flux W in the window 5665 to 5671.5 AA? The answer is 40.2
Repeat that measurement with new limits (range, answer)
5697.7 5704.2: 38.7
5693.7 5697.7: 41.9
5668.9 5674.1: 40.8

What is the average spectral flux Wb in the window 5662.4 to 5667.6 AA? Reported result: 38.2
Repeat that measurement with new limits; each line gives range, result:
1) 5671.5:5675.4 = 40.7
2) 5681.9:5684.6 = 39.6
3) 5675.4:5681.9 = 39.8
